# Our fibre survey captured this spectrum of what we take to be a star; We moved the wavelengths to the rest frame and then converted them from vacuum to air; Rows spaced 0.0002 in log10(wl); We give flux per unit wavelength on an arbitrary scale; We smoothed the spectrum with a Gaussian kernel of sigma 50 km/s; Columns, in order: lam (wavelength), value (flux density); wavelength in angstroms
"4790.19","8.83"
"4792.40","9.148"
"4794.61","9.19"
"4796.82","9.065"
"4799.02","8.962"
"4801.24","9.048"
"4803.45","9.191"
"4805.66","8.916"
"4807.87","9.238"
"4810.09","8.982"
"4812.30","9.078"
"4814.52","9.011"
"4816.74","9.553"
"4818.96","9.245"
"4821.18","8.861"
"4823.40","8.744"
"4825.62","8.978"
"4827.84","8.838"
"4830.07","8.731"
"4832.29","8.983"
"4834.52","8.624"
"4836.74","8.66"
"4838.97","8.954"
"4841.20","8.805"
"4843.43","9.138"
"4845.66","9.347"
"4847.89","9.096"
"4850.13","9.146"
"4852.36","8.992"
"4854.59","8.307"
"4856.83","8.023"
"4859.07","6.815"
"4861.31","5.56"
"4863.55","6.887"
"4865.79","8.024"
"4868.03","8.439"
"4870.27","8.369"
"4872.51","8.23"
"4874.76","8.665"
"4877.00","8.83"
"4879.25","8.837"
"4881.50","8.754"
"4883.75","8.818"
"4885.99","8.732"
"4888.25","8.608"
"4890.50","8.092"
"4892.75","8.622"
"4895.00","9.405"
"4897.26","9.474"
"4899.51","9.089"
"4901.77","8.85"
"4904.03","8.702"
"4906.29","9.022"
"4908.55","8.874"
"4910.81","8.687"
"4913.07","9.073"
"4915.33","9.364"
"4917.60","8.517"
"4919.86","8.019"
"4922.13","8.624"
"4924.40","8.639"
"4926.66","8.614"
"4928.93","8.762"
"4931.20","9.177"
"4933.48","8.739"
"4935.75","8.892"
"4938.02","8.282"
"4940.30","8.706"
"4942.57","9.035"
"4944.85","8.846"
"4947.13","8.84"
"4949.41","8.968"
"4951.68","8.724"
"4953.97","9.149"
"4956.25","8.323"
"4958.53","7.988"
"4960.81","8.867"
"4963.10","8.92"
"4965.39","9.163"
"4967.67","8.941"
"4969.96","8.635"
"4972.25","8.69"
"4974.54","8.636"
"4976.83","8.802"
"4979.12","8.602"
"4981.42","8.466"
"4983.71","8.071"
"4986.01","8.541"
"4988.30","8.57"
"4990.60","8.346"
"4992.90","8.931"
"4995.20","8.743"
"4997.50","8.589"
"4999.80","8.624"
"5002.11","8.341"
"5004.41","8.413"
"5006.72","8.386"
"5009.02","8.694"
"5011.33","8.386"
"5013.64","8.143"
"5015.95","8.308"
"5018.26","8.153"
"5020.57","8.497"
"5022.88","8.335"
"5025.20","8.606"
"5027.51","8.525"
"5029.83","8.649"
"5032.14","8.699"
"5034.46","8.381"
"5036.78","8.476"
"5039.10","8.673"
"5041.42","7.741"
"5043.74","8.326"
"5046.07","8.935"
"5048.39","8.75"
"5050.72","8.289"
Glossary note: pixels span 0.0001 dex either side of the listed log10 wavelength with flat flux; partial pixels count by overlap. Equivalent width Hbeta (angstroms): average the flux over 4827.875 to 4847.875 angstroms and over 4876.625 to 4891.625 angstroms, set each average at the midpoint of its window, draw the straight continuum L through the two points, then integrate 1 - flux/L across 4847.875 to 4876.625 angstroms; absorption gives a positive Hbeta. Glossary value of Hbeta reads 2.5 angstroms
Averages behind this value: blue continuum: 8.91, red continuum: 8.66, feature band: 8.02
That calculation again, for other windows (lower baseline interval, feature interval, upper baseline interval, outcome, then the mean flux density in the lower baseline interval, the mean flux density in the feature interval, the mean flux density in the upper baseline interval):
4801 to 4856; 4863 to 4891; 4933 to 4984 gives 1.4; 8.97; 8.45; 8.72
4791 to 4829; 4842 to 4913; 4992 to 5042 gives 2.6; 9.06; 8.54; 8.47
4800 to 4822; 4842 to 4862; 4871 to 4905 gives 1.3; 9.11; 8.33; 8.78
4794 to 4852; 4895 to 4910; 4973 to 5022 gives -0.4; 9.01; 9.02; 8.49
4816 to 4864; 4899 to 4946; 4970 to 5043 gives -1.4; 8.57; 8.78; 8.49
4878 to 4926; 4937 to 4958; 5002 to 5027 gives -0.3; 8.8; 8.74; 8.39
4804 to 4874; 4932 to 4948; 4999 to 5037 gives -0.5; 8.6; 8.77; 8.44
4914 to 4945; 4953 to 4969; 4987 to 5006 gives -0.2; 8.73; 8.76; 8.56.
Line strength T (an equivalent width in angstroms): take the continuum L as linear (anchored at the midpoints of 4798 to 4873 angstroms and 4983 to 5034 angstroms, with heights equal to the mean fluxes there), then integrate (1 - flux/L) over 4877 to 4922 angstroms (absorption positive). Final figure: -1.21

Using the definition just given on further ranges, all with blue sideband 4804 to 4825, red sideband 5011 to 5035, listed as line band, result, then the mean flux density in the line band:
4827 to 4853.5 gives 0.1 angstroms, 8.94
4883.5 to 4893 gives 0.3 angstroms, 8.55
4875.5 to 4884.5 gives 0.1 angstroms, 8.8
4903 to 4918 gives -0.2 angstroms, 8.91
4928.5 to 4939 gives -0.1 angstroms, 8.78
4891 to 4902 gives -0.3 angstroms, 9.05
